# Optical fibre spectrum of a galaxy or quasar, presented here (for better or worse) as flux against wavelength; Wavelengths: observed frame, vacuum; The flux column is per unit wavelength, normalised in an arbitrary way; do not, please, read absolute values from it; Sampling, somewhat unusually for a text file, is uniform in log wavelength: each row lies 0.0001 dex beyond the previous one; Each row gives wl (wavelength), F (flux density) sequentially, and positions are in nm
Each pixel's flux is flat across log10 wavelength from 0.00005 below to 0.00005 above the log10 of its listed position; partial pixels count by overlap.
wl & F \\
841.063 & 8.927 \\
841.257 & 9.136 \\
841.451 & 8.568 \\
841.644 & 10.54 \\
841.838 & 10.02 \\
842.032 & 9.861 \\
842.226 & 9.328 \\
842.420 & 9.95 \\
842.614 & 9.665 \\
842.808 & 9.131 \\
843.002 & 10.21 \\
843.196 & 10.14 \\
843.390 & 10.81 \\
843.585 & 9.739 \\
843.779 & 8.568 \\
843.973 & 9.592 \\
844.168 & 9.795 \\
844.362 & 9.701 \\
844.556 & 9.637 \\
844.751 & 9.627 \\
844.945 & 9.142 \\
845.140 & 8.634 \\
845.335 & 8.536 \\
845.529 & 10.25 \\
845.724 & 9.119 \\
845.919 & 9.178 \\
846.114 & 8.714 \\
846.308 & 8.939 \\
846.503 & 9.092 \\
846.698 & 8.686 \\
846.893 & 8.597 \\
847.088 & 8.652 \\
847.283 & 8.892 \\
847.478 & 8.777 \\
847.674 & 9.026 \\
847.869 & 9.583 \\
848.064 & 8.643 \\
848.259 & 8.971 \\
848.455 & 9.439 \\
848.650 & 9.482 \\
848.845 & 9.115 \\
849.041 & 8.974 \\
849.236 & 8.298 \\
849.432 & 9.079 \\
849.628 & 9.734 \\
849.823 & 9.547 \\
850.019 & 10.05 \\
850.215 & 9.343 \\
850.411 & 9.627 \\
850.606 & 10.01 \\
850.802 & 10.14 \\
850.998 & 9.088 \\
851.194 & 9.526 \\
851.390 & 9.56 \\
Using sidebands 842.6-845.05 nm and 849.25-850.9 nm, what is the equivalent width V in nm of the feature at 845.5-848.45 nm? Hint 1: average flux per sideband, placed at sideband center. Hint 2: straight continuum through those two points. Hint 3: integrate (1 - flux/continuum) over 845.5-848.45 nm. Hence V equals 0.20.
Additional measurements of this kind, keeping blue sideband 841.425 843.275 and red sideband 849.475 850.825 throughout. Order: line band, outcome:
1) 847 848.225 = 0.10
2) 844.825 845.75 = 0.06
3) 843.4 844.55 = 0.02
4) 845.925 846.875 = 0.09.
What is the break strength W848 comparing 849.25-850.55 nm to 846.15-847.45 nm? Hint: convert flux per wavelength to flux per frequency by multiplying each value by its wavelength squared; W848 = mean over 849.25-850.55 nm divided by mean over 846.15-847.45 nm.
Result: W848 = 1.09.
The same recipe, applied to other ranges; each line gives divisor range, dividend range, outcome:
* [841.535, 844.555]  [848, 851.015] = 0.97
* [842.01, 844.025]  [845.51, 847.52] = 0.93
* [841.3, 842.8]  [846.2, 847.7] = 0.92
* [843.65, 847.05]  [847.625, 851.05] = 1.03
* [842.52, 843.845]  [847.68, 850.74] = 0.97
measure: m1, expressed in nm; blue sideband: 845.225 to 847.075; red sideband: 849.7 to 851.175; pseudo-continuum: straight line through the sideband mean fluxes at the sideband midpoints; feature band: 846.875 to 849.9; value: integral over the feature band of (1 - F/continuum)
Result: 0.10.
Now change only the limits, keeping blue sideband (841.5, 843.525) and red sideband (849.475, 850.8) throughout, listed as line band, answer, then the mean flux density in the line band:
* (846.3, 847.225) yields 0.10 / 8.78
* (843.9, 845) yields 0.03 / 9.6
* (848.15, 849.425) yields 0.09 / 9.05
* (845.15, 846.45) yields 0.10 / 9.09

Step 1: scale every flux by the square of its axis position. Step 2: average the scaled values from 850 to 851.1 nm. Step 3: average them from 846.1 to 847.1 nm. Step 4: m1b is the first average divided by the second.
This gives 1.1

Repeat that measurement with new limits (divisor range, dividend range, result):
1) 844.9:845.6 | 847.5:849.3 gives 1.00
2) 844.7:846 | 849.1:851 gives 1.04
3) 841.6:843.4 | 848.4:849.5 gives 0.93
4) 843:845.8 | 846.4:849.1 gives 0.95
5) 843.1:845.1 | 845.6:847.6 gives 0.93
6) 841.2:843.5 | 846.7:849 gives 0.93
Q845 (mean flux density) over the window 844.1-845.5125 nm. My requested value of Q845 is 9.34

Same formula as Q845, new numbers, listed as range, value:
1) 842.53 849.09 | 9.27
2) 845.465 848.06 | 9.01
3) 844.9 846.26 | 9.07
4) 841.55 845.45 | 9.63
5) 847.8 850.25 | 9.24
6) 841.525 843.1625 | 9.84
